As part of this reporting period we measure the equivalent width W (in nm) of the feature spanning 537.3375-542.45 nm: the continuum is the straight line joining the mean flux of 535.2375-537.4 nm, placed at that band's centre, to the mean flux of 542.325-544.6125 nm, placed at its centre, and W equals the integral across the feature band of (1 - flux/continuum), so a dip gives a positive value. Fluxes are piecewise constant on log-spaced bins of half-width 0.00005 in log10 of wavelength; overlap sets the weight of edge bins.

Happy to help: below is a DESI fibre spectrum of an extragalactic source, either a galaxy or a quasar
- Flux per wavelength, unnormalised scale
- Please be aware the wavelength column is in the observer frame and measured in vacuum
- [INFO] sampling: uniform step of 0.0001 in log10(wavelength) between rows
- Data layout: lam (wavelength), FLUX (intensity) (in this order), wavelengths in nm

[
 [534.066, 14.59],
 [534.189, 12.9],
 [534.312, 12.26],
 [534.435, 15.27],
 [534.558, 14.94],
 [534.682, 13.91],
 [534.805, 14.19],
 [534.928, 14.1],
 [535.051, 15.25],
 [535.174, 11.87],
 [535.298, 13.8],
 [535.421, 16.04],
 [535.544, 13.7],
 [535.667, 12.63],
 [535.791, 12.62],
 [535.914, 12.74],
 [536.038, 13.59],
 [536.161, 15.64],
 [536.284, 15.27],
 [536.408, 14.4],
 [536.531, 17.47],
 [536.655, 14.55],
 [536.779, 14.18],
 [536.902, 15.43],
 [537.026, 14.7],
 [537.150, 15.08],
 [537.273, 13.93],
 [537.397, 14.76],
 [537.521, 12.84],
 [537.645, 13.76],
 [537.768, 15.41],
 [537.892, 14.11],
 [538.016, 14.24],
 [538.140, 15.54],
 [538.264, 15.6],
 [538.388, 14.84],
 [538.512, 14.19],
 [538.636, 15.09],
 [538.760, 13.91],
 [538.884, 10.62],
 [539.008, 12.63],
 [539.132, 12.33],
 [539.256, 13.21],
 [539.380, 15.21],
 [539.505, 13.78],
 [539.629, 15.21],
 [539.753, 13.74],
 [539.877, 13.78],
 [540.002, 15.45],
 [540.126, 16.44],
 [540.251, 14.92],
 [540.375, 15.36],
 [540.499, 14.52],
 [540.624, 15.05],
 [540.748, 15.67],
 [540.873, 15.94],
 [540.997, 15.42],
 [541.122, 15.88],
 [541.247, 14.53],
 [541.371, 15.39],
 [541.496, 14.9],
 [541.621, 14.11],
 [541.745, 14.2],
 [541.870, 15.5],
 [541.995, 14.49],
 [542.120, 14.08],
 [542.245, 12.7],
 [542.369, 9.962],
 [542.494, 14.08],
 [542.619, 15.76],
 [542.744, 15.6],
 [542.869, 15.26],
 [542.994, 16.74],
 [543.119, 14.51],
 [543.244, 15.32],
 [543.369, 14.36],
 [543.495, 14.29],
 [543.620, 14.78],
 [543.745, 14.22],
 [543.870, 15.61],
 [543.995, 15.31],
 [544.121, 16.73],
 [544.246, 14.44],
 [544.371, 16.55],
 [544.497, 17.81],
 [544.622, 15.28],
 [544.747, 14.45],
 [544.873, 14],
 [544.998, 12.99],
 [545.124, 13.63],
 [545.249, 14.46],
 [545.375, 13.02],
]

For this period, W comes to 0.15 nm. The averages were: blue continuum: 14.5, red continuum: 15.1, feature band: 14.4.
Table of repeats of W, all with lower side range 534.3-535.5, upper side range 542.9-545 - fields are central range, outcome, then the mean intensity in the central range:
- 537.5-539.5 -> 0.09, 14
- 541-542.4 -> 0.06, 14.3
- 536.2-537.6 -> -0.03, 14.8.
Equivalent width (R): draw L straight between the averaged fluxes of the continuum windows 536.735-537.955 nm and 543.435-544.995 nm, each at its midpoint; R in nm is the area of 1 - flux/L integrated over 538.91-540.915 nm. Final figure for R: 0.03 nm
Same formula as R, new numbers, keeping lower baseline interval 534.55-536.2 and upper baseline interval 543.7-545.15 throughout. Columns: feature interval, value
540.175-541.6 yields -0.056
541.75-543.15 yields 0.042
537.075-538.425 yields -0.033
